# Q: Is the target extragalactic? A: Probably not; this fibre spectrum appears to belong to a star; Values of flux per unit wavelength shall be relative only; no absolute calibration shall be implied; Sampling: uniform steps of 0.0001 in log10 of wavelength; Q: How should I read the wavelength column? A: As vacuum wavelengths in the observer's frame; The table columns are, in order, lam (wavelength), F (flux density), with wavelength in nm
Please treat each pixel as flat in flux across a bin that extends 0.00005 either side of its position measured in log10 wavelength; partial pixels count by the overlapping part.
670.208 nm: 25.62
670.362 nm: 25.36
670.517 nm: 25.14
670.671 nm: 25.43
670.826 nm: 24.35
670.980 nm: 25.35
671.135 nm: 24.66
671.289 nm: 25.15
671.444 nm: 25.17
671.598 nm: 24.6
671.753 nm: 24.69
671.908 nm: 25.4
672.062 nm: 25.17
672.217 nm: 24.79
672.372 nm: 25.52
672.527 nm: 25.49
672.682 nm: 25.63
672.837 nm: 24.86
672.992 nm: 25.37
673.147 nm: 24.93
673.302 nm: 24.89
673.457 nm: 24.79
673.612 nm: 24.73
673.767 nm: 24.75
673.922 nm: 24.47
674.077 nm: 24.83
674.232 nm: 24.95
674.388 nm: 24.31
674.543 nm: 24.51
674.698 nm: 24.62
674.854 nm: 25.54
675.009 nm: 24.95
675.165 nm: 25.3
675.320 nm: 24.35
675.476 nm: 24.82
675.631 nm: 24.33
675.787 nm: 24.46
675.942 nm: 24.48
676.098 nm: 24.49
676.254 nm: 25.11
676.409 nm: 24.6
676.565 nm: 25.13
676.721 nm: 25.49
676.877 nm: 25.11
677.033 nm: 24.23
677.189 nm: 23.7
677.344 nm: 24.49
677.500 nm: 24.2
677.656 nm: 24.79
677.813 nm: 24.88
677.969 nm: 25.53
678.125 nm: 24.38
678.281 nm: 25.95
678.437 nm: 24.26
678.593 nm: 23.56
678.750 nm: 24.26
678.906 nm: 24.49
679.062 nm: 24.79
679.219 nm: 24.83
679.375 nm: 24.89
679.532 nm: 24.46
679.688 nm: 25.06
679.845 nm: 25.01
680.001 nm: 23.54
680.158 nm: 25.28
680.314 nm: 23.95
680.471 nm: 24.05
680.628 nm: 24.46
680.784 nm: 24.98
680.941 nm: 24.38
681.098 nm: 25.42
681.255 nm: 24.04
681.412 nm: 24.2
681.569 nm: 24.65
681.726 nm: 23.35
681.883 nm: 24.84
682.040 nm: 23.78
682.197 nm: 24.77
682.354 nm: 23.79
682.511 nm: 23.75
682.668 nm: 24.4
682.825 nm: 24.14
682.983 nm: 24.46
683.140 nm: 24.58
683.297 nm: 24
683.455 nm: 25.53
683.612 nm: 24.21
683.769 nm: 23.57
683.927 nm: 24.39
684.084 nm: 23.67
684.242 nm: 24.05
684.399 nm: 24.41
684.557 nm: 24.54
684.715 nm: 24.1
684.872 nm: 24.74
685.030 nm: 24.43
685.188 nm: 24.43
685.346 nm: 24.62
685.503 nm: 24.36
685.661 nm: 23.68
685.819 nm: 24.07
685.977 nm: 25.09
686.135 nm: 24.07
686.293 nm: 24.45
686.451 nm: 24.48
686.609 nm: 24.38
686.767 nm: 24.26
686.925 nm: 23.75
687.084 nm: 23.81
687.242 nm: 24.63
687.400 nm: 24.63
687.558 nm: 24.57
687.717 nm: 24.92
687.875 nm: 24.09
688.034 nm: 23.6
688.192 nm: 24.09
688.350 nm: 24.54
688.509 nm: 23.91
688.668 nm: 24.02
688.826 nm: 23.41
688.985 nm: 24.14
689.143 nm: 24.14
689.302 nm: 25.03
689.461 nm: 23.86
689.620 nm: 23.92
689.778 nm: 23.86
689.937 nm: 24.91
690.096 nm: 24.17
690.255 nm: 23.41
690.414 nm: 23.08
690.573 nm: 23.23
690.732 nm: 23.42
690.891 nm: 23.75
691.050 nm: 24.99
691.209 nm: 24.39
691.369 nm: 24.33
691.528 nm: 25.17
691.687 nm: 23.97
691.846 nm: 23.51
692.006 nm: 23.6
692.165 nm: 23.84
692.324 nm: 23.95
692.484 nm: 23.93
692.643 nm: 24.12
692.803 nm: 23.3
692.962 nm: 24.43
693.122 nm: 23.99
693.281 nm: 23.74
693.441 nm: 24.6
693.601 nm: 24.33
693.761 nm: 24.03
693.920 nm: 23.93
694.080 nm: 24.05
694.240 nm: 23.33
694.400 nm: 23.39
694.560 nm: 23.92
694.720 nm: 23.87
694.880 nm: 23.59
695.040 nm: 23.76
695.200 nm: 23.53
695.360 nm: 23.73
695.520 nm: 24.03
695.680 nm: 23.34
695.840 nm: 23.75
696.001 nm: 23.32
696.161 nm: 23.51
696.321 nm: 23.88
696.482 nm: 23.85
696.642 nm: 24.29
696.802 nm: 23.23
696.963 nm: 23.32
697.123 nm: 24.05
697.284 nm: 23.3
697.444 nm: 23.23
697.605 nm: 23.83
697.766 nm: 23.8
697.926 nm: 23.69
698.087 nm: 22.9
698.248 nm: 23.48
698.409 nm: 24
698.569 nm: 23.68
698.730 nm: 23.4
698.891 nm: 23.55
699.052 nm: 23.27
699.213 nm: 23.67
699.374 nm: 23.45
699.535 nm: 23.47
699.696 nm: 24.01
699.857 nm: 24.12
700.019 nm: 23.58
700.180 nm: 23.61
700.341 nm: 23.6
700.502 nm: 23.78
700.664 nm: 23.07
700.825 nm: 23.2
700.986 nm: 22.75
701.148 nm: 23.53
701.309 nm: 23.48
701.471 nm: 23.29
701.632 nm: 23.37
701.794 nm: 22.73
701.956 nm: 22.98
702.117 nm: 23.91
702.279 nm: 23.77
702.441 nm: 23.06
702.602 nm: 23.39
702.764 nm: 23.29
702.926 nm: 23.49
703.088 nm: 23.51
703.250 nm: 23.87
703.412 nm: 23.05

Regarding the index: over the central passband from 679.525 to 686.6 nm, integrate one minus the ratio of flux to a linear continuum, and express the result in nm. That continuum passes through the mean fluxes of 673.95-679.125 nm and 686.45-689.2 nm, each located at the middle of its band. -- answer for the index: 0.01 nm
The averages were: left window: 24.7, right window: 24.2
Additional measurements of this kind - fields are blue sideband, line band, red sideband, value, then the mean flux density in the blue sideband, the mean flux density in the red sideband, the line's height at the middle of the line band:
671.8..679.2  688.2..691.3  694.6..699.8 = 0.00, 24.8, 23.6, 24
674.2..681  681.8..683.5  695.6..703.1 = 0.00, 24.7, 23.5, 24.4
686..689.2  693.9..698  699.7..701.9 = 0.01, 24.2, 23.4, 23.7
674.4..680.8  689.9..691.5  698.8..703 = 0.00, 24.7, 23.4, 24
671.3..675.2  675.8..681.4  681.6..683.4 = -0.02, 25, 24.2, 24.5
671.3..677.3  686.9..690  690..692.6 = -0.01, 24.9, 23.9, 24.1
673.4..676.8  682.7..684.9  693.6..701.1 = 0.00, 24.8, 23.6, 24.3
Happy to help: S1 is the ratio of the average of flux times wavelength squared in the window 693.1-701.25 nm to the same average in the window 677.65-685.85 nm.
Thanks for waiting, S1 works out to 1.0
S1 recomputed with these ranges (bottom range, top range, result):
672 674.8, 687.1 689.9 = 1.02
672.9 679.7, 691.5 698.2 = 1.01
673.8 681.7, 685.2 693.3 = 1.01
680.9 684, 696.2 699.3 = 1.01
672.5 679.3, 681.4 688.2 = 1.01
